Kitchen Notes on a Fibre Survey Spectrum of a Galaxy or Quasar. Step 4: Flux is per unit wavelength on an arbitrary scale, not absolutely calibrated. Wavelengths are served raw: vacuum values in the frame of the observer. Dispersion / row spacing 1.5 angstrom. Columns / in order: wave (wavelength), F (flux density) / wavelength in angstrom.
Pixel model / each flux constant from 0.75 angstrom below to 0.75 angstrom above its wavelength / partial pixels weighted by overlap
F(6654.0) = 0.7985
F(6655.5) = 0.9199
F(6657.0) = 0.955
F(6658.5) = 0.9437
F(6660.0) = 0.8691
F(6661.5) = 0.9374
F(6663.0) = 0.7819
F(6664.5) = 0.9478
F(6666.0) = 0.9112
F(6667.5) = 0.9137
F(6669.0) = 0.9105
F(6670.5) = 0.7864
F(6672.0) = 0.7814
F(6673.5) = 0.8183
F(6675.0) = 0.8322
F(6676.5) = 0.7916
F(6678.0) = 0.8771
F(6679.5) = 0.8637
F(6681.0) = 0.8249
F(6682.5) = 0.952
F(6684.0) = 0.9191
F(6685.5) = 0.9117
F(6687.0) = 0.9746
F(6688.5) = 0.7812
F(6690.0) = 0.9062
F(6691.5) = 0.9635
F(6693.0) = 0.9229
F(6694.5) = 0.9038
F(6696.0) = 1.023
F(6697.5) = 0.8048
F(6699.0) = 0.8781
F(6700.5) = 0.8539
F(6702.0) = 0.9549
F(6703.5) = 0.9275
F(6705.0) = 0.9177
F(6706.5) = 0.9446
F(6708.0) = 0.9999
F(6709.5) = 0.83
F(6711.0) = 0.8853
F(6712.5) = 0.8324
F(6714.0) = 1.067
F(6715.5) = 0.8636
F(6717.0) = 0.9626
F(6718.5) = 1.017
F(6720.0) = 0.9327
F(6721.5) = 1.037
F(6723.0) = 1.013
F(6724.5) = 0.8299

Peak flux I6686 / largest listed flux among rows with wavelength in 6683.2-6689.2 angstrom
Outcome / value 0.9746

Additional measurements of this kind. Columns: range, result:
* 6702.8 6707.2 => 0.9446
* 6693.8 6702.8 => 1.023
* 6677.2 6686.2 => 0.952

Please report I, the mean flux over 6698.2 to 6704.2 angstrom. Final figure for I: 0.903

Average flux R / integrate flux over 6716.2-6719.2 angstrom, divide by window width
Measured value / 0.987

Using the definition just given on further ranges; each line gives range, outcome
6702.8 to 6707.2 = 0.93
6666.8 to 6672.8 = 0.847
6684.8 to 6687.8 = 0.941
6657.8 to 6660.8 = 0.906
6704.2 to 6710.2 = 0.924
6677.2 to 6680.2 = 0.869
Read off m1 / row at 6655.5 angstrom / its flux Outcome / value 0.9199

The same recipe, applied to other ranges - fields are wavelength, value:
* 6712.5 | 0.8324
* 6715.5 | 0.8636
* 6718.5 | 1.017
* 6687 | 0.9746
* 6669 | 0.9105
